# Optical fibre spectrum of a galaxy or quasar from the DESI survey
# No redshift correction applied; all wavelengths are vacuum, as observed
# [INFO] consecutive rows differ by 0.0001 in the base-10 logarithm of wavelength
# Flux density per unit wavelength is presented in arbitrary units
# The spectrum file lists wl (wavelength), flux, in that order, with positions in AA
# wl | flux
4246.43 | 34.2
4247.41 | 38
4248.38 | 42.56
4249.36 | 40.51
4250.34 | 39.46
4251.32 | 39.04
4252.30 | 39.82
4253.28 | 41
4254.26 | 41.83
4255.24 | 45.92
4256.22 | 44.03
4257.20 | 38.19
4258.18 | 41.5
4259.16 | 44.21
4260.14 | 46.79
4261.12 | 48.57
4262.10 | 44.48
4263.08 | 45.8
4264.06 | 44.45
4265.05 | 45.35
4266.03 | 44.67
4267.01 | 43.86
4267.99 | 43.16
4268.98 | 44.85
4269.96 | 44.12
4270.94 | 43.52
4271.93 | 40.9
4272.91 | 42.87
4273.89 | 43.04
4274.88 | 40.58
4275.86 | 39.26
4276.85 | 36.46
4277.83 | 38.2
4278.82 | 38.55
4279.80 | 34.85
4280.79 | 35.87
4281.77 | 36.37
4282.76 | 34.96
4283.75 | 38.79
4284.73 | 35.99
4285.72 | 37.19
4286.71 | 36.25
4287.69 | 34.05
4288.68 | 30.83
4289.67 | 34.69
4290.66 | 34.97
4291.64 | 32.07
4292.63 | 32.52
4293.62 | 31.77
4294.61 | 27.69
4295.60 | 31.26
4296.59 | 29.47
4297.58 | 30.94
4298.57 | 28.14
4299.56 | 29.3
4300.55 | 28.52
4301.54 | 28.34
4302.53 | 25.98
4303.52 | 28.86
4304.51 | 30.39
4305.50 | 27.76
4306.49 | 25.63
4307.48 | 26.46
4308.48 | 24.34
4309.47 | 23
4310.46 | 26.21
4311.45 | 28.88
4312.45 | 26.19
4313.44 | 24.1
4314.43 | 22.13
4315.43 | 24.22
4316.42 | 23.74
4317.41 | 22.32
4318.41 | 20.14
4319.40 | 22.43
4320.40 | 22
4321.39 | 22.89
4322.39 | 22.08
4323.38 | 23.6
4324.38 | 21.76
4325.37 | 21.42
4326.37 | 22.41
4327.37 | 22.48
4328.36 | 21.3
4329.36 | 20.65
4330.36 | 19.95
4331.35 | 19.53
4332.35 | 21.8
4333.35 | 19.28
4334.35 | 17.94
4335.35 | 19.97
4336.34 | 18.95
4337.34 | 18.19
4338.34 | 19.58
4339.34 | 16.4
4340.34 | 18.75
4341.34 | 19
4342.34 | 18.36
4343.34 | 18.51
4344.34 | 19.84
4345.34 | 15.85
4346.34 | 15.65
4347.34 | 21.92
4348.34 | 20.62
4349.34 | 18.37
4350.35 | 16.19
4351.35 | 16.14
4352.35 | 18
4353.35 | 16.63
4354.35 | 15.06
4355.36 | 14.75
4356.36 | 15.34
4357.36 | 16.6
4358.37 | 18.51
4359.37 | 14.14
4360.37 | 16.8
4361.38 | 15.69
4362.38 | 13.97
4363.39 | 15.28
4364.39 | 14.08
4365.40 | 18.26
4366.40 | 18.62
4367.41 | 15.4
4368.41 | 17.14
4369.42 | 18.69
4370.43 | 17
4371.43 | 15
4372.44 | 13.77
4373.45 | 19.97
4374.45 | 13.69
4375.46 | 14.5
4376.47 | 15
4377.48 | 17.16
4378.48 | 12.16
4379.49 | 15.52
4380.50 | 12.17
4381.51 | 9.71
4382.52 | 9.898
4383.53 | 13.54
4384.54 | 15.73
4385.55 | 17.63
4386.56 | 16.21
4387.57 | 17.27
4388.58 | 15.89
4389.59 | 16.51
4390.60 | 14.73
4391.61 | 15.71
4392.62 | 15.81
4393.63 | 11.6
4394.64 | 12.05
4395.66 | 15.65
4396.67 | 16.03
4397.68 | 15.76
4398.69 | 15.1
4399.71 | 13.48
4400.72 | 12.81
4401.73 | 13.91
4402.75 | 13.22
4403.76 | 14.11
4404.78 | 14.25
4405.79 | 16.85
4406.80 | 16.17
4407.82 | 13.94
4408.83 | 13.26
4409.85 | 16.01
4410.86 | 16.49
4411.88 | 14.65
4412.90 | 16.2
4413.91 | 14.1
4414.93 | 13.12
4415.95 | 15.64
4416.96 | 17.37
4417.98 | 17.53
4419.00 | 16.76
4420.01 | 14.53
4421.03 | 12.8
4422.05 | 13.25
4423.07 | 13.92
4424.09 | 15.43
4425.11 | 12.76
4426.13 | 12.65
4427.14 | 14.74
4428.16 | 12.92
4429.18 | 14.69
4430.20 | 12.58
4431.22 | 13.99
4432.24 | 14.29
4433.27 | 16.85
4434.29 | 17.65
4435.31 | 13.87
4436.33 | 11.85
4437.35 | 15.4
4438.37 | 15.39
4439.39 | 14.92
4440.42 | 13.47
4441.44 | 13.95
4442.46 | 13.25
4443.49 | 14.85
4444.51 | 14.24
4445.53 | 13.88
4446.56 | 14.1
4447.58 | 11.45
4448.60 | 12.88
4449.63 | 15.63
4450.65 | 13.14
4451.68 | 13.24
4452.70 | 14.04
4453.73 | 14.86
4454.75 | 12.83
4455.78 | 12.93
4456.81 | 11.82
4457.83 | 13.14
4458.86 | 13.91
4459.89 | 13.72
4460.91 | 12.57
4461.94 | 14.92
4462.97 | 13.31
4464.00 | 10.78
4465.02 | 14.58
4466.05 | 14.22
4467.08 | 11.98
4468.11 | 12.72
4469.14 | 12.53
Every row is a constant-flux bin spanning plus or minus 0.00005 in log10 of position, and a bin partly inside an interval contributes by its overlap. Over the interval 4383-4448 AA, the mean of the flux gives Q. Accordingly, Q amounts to 14.7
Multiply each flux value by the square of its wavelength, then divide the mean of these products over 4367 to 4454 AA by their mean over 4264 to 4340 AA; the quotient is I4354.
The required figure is 0.5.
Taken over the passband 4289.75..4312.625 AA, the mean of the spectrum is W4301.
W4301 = 28.8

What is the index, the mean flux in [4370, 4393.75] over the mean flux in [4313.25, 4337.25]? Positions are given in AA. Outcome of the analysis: 0.69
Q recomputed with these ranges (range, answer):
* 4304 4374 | 19.8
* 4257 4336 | 31.5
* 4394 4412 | 14.6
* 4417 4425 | 14.9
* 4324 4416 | 16.4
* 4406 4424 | 15.1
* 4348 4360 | 16.6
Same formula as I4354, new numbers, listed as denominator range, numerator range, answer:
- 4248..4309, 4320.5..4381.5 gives 0.50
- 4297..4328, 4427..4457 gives 0.59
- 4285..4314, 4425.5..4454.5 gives 0.51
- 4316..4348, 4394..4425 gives 0.76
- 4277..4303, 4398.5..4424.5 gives 0.47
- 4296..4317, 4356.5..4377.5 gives 0.62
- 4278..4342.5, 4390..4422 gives 0.59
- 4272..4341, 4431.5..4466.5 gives 0.53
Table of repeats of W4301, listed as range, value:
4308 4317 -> 24.8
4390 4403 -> 14.3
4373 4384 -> 13.9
